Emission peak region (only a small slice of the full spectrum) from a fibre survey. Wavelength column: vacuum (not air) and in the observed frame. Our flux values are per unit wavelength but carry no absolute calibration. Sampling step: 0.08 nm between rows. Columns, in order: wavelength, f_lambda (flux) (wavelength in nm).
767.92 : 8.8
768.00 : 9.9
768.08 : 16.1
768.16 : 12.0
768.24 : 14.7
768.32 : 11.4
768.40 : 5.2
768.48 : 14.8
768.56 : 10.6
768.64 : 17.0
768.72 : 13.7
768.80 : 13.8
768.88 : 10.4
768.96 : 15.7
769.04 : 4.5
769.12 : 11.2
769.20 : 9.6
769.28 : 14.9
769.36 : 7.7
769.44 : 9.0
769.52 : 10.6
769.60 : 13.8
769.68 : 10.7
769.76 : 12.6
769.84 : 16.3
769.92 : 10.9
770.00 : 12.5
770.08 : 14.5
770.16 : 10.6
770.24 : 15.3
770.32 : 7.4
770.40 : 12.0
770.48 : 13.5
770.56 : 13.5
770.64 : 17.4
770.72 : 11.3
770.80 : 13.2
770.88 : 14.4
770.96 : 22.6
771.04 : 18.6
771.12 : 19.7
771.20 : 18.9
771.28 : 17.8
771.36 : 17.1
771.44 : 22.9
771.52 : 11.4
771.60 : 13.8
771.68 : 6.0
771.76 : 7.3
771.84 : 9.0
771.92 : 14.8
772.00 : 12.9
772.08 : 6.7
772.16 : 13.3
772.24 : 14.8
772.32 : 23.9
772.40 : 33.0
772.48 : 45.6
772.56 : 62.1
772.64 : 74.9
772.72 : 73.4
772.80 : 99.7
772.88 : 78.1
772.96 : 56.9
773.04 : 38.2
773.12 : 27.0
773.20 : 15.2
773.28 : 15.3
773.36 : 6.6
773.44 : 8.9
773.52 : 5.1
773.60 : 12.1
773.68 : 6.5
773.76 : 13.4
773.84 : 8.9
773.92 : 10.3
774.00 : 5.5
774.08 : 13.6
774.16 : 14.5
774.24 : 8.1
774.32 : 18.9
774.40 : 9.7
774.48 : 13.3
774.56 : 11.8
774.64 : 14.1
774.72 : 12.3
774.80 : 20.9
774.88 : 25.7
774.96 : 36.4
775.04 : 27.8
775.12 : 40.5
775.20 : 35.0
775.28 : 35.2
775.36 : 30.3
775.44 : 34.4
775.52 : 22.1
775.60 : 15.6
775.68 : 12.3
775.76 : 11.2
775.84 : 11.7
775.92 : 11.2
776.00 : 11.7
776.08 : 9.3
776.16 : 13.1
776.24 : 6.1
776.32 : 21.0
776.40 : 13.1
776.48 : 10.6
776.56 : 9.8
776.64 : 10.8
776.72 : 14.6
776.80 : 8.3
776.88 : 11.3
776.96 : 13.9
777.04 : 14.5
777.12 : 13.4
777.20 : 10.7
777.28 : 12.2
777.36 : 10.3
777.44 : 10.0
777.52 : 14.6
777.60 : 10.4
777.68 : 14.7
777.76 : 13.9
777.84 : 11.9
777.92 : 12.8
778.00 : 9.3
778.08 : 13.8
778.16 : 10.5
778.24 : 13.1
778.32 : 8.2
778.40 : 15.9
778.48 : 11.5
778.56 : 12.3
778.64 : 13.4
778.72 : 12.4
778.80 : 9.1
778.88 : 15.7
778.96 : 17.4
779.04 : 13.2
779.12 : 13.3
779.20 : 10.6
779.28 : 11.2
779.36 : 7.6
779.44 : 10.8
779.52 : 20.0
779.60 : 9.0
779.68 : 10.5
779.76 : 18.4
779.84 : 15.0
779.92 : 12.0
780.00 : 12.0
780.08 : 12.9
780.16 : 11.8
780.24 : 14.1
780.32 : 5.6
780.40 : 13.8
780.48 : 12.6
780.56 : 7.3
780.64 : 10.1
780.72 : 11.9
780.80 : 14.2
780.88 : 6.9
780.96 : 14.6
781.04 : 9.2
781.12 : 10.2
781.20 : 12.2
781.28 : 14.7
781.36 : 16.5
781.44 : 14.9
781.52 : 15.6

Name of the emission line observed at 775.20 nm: [N II] 6583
